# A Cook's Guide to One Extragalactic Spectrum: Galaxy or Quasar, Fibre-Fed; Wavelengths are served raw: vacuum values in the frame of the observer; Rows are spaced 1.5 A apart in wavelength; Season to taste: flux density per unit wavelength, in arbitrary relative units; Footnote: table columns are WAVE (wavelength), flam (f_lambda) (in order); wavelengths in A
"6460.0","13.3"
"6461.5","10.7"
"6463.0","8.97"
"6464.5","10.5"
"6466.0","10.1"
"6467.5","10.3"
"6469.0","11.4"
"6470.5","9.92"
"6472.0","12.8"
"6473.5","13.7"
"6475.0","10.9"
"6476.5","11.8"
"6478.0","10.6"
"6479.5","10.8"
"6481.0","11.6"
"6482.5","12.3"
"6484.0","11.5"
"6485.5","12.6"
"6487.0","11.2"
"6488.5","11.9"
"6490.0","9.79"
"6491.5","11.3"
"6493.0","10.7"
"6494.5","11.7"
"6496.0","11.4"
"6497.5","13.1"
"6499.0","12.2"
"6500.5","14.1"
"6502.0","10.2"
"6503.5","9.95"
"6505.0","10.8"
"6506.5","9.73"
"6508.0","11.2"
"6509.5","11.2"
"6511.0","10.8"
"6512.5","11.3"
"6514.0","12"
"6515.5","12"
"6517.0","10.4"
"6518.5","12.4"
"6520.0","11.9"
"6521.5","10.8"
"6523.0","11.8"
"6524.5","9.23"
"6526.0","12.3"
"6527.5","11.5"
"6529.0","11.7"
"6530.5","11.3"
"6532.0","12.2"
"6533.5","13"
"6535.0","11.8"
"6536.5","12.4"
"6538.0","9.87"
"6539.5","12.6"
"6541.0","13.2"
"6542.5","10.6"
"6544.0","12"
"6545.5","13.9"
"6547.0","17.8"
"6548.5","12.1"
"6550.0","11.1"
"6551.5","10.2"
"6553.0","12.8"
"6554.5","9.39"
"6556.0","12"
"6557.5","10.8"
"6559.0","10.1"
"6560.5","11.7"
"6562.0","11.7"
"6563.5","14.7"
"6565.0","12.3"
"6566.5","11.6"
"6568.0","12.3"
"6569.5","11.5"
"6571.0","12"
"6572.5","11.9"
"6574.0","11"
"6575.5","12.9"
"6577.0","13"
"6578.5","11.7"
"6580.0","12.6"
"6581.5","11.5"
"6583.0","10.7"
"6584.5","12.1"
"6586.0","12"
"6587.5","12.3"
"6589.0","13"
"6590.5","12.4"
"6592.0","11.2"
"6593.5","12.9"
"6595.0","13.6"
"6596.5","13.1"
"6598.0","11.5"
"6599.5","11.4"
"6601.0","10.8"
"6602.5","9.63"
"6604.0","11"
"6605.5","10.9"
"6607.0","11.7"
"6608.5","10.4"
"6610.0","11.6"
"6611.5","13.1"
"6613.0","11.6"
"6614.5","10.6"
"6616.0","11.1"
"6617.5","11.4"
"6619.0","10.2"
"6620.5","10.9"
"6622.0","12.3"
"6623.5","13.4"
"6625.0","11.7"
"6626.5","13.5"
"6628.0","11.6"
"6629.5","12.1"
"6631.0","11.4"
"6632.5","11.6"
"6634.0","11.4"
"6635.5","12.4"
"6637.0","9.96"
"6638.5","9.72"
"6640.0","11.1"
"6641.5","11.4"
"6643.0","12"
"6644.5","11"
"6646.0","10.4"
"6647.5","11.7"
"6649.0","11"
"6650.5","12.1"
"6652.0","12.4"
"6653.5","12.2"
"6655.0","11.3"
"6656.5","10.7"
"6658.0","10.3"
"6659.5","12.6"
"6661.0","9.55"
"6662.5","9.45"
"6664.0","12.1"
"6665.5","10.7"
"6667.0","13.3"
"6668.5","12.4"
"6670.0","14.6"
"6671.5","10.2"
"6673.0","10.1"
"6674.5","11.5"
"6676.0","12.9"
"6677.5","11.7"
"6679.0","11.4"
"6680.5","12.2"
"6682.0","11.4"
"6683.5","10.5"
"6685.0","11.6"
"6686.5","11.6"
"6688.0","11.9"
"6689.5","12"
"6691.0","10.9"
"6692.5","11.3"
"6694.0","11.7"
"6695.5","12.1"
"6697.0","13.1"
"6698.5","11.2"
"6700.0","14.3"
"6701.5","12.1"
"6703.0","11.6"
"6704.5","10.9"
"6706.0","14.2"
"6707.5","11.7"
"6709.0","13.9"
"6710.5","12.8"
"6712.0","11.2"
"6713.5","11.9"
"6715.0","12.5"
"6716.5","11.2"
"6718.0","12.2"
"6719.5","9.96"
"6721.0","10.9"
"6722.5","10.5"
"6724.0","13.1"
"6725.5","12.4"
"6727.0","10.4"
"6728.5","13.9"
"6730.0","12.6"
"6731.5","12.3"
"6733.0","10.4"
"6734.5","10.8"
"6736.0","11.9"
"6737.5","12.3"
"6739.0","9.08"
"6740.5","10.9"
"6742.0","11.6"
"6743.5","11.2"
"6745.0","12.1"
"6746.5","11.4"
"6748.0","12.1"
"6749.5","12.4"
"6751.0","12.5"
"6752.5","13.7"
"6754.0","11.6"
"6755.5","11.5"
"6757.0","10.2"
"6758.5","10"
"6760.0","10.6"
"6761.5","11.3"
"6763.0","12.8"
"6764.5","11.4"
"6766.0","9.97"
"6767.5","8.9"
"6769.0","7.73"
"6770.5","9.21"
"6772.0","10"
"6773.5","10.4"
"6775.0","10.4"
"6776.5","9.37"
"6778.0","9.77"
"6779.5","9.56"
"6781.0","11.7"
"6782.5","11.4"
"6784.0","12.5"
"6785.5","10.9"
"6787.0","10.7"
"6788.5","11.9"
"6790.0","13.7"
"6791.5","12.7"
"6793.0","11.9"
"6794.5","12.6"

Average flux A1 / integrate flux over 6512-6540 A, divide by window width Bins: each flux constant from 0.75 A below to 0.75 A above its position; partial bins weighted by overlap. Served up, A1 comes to 11.6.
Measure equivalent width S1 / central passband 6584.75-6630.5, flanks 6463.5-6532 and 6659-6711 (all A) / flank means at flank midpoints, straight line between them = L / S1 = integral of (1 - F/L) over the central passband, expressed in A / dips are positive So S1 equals -0.45 A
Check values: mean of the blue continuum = 11.3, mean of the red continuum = 11.9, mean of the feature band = 11.8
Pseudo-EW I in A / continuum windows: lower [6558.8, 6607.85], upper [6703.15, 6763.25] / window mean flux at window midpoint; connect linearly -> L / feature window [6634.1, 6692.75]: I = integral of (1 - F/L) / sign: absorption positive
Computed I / 1.9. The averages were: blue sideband 11.9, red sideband 11.7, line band 11.4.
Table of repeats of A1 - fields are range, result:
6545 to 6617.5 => 11.9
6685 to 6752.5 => 11.9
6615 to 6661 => 11.5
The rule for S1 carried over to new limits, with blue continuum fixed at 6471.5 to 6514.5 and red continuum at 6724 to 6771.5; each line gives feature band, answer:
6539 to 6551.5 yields -1.4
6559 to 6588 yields -1.5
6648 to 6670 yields -0.4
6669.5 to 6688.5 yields -0.5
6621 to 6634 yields -0.9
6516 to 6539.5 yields -0.2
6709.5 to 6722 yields -0.3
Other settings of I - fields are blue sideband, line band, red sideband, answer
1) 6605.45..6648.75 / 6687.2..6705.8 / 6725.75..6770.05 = -1.0 A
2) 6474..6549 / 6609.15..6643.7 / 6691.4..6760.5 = 0.5 A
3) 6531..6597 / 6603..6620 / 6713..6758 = 1.1 A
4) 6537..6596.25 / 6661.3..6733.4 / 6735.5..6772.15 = -3.0 A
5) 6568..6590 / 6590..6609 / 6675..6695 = 0.6 A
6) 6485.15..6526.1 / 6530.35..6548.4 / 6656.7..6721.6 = -1.9 A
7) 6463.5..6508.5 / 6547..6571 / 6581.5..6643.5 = -0.7 A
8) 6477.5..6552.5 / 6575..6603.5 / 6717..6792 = -1.2 A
